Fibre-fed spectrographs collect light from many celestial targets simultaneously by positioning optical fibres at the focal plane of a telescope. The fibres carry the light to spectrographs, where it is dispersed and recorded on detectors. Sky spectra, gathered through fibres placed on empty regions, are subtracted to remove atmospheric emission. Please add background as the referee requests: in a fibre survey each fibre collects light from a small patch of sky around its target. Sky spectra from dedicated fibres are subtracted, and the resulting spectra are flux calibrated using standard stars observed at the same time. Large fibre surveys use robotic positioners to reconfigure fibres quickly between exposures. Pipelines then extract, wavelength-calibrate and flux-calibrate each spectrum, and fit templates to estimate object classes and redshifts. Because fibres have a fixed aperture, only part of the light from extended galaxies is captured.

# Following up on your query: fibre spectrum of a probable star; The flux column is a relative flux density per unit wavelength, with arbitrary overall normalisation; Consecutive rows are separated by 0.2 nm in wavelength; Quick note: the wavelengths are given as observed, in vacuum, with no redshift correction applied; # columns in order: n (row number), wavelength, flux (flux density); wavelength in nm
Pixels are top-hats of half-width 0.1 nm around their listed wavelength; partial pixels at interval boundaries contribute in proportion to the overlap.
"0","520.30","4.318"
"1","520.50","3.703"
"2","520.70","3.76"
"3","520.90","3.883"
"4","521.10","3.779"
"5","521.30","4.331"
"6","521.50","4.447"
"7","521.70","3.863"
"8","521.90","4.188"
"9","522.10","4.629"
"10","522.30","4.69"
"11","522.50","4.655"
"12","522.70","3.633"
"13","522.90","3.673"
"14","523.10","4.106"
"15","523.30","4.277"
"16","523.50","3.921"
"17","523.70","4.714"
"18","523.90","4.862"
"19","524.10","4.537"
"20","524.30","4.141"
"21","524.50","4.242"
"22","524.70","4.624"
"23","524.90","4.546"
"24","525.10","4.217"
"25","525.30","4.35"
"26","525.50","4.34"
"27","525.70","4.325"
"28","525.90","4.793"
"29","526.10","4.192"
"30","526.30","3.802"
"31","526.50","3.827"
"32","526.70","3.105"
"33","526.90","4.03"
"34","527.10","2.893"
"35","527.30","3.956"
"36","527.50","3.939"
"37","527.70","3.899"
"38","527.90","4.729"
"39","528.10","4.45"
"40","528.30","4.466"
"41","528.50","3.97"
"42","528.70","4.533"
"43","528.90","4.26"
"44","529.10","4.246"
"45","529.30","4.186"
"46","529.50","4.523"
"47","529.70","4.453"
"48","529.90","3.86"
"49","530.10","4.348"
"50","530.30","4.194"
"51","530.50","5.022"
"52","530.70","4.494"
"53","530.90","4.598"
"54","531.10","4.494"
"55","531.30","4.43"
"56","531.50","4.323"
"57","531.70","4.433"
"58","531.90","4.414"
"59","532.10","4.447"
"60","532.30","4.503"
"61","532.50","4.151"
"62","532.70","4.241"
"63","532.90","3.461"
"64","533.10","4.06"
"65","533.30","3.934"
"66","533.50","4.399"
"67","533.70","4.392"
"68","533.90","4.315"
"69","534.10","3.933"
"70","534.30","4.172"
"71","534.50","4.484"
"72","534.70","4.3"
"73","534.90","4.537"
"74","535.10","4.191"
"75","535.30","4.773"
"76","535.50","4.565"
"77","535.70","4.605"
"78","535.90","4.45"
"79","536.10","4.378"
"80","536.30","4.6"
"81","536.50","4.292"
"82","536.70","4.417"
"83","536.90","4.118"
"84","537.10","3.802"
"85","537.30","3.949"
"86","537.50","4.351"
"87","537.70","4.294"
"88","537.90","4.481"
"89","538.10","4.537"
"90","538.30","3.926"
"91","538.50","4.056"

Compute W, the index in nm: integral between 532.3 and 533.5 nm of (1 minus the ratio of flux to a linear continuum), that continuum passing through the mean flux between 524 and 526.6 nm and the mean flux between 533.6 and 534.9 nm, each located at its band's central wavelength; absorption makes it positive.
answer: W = 0.07 nm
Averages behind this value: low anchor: 4.3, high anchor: 4.29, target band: 4.05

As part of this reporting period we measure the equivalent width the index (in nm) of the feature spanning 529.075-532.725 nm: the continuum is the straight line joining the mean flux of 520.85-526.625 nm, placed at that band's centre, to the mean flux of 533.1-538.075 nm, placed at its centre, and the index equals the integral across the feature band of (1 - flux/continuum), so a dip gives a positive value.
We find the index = -0.08 nm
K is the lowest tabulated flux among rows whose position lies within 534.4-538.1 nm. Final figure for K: 3.802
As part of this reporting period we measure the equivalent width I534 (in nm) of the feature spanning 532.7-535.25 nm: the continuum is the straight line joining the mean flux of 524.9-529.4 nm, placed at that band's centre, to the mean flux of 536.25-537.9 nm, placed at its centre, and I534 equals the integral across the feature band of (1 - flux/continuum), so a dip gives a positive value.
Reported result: 0.00 nm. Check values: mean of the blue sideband 4.12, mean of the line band 4.2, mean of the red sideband 4.23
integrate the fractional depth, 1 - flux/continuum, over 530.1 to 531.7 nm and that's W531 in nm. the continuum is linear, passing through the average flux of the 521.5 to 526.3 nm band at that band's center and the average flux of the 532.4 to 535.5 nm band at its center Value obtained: -0.09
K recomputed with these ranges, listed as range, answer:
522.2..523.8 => 3.633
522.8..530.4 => 2.893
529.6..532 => 3.86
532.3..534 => 3.461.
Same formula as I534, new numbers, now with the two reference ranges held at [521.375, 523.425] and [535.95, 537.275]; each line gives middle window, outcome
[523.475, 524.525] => -0.06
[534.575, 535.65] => -0.06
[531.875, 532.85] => -0.01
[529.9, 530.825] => -0.05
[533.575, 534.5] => 0.00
